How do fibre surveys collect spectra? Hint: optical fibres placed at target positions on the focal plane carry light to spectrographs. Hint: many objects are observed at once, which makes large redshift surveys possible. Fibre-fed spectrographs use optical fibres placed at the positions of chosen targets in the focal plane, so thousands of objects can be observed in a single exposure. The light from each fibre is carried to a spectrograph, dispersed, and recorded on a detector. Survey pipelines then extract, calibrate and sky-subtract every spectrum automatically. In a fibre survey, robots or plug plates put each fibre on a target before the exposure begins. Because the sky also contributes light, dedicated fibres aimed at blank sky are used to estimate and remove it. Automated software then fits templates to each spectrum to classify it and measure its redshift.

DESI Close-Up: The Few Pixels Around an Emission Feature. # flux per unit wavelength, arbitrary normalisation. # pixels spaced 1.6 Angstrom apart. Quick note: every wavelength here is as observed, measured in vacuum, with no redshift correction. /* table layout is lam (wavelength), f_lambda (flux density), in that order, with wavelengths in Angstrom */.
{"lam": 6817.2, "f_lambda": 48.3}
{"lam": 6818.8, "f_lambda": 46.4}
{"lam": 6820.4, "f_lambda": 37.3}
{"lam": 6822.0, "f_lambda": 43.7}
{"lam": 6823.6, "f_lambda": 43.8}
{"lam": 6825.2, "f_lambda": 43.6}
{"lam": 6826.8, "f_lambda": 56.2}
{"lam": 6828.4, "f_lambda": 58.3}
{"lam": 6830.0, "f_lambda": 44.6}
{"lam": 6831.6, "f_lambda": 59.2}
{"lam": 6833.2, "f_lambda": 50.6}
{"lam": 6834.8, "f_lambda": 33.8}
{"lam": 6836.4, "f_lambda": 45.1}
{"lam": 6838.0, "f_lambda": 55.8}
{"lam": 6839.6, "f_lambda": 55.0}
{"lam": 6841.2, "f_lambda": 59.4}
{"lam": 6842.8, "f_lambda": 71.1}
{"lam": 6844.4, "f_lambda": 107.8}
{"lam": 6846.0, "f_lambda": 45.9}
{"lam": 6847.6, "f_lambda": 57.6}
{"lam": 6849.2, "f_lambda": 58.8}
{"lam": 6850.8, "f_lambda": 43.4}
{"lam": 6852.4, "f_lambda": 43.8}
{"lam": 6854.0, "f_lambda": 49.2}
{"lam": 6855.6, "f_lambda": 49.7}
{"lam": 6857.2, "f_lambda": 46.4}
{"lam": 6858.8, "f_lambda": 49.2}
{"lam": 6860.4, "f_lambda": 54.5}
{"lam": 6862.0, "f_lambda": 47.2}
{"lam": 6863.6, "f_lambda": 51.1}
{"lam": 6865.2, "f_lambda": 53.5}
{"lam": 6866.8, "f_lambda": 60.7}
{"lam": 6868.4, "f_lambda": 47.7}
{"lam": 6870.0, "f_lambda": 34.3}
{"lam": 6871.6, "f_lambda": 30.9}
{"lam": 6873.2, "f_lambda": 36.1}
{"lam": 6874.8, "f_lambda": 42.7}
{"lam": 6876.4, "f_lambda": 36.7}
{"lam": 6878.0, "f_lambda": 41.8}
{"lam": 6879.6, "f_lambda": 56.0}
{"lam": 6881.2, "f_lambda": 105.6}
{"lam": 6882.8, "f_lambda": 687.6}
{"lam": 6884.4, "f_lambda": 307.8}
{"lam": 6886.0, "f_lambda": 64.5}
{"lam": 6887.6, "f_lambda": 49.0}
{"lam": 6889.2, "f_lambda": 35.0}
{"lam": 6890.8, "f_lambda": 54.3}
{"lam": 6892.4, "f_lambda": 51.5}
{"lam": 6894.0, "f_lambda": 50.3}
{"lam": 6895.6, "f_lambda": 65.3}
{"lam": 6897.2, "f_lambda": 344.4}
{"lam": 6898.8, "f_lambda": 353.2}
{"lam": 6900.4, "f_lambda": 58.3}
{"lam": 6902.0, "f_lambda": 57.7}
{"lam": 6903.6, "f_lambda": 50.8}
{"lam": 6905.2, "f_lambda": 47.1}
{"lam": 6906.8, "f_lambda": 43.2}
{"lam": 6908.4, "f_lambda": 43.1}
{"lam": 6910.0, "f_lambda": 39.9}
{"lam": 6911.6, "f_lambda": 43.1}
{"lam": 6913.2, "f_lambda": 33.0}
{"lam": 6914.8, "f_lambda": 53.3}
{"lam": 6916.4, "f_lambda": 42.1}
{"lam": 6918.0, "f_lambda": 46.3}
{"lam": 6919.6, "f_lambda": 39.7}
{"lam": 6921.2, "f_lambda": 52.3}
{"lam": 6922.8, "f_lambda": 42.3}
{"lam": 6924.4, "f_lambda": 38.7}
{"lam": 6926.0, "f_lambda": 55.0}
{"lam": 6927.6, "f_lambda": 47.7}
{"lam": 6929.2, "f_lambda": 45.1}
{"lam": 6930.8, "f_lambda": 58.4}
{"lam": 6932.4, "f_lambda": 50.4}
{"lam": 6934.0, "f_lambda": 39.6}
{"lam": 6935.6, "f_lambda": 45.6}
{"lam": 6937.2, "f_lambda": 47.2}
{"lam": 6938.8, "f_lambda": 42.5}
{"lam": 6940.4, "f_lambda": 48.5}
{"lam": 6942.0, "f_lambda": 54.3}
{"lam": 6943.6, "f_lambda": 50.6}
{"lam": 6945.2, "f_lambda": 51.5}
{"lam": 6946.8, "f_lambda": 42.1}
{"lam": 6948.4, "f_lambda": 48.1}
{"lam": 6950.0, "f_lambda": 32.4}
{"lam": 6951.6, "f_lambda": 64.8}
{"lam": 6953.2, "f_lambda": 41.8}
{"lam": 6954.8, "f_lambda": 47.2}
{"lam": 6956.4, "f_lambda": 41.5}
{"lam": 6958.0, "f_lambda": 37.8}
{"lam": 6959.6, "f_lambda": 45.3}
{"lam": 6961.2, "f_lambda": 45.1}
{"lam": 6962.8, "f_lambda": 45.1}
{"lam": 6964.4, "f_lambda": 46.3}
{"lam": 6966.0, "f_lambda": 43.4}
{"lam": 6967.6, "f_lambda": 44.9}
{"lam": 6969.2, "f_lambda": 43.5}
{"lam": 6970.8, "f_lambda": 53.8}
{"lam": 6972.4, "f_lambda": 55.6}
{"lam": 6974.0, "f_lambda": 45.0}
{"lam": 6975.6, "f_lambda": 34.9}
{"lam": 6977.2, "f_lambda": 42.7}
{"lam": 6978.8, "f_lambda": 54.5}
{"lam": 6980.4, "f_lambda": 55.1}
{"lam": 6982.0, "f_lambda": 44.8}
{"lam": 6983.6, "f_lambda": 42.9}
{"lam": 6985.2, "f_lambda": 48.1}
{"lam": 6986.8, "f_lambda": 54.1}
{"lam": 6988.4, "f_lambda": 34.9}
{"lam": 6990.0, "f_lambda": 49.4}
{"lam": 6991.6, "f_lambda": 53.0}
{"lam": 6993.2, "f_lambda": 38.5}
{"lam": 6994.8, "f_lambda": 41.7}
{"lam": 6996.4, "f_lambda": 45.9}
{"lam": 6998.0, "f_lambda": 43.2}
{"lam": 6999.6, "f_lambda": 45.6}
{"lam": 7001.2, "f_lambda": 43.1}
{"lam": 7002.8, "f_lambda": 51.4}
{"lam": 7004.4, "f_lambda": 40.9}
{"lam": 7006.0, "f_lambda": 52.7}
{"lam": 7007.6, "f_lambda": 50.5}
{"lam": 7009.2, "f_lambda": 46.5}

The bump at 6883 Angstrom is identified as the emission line [S II] 6716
